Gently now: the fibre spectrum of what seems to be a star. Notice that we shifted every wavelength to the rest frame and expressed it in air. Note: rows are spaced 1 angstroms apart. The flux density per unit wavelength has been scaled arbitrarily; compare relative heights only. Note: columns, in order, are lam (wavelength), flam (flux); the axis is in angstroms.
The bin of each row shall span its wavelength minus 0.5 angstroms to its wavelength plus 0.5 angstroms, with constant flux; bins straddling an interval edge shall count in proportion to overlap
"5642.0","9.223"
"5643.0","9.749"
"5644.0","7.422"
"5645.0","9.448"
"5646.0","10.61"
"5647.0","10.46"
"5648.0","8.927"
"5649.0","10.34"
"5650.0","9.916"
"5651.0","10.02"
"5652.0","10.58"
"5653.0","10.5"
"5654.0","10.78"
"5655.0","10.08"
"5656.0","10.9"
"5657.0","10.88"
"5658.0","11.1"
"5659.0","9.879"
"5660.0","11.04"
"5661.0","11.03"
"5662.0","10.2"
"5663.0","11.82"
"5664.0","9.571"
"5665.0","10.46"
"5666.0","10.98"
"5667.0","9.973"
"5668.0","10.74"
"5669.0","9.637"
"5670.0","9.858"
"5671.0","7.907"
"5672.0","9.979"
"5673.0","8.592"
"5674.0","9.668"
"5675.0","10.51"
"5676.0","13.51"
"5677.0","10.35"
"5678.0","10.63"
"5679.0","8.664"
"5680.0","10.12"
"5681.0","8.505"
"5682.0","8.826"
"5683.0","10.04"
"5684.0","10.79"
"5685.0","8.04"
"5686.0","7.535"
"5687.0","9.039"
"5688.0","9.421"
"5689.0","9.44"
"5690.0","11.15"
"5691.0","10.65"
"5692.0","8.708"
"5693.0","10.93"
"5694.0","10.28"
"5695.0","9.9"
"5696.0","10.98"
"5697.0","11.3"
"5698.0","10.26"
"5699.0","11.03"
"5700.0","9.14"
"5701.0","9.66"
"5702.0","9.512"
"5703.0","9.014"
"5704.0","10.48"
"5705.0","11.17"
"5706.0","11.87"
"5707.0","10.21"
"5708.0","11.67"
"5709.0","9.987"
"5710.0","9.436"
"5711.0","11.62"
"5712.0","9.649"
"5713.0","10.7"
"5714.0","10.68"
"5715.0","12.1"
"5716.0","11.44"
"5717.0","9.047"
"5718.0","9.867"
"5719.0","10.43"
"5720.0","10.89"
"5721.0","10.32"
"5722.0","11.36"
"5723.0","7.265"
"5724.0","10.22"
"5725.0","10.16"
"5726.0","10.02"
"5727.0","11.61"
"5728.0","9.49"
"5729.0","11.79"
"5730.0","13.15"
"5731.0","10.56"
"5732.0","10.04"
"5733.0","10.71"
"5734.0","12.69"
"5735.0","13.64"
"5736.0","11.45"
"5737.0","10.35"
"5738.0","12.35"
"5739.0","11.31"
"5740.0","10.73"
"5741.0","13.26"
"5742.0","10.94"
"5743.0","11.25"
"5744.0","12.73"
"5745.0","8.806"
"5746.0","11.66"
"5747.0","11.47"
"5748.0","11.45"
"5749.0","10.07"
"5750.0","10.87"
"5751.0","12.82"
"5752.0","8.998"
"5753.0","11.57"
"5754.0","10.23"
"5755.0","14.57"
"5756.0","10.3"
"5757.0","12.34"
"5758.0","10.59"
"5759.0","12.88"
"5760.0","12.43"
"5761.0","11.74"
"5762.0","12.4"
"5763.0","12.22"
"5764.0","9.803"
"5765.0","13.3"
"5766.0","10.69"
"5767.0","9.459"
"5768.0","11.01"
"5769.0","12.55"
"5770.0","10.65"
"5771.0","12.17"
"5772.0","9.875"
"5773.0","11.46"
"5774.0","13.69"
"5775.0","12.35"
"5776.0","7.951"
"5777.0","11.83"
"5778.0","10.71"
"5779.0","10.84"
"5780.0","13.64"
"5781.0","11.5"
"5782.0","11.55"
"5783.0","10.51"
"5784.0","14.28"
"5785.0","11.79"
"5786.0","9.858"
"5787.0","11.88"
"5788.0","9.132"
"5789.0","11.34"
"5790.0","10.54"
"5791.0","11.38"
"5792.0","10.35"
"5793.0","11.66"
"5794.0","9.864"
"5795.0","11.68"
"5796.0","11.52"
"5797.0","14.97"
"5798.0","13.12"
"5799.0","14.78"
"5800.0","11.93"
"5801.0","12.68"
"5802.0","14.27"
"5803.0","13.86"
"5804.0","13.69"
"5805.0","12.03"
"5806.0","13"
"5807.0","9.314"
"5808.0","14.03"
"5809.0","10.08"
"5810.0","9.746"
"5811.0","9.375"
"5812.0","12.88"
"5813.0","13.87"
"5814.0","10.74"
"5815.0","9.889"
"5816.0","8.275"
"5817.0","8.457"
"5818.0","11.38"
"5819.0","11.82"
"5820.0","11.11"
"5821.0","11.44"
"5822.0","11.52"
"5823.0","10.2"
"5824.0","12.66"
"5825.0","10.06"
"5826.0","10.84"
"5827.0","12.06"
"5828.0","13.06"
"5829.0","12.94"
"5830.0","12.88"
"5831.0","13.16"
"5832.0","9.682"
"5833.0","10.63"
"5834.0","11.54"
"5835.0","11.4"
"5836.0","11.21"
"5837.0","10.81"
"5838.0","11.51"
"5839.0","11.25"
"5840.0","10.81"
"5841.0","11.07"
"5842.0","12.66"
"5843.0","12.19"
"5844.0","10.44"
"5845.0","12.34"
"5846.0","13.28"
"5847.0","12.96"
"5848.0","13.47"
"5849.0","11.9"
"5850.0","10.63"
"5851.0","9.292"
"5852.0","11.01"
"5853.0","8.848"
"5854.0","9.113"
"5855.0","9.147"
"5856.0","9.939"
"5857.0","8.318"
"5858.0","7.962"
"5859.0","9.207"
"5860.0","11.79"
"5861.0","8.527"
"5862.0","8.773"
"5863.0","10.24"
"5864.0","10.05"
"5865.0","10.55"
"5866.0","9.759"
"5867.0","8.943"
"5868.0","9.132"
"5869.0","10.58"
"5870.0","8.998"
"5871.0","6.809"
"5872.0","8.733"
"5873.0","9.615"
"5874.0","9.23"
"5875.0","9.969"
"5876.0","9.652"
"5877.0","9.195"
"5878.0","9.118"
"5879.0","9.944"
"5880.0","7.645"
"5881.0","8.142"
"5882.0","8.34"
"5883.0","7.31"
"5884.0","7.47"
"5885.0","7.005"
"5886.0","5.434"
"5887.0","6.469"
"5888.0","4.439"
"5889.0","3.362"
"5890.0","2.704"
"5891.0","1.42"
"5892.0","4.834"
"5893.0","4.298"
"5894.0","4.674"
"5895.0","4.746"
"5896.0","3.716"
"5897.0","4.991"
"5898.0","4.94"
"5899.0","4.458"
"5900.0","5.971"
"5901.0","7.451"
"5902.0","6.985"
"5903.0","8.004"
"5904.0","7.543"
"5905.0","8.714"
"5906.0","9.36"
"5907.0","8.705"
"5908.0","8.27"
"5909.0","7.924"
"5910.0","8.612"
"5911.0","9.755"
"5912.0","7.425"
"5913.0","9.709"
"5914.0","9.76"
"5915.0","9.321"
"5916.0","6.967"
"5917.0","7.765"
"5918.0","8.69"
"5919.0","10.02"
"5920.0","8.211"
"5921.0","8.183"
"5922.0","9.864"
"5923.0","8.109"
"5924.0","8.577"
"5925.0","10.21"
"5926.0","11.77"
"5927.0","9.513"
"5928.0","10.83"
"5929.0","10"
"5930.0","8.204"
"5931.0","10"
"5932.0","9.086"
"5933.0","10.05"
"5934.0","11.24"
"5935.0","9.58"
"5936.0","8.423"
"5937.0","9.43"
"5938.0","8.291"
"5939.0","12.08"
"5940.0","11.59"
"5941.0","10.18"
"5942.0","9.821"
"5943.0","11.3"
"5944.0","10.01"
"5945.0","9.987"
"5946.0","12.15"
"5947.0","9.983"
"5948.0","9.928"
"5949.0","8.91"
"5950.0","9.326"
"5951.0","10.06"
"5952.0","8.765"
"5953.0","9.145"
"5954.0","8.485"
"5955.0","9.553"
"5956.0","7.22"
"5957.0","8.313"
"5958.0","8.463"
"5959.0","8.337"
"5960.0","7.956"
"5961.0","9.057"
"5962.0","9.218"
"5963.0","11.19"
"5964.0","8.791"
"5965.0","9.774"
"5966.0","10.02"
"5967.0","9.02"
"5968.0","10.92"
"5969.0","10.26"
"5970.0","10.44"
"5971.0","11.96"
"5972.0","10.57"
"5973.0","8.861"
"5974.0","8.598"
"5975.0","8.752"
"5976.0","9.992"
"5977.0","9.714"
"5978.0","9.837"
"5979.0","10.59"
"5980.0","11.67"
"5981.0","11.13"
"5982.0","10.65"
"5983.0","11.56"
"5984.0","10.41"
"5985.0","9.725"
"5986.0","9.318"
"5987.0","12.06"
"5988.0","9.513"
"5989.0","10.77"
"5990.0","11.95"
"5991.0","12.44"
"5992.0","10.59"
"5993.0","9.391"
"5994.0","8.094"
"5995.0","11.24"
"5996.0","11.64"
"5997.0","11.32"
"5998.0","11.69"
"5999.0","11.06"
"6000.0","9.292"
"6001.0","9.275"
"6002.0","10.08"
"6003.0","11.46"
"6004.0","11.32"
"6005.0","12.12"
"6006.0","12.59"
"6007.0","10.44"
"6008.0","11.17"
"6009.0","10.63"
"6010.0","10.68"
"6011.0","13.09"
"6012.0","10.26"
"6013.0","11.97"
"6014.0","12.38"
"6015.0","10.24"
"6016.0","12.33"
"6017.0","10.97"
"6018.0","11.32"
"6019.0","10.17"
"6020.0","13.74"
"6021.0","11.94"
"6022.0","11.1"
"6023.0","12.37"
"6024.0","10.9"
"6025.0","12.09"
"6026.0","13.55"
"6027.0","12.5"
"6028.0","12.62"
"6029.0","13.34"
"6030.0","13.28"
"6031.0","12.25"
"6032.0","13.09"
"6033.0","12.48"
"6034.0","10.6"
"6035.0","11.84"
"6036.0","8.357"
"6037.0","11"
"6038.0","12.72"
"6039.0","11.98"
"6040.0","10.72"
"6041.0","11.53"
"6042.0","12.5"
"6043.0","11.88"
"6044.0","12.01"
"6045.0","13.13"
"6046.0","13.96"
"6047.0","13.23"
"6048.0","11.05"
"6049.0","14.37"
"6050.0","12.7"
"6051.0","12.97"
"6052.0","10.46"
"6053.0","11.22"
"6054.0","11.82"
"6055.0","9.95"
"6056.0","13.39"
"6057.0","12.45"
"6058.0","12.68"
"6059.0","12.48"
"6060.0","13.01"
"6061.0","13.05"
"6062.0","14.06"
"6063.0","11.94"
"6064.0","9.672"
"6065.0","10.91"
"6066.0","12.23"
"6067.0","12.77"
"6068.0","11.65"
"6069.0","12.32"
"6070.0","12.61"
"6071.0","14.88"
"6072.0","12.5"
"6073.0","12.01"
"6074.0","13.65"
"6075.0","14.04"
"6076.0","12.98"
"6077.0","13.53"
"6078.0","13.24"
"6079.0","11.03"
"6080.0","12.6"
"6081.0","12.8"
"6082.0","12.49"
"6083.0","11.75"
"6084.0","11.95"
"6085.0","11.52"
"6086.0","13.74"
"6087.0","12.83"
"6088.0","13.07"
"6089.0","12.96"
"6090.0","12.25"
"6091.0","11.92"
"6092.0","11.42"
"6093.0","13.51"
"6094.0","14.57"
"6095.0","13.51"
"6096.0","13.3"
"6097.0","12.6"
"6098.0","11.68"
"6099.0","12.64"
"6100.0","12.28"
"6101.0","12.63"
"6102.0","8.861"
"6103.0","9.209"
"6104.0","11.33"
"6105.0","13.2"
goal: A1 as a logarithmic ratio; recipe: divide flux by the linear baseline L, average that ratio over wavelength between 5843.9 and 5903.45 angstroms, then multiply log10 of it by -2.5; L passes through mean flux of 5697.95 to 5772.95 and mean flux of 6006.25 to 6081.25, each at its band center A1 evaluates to 0.367 mag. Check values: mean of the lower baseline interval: 11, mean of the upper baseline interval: 12.1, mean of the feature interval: 8.19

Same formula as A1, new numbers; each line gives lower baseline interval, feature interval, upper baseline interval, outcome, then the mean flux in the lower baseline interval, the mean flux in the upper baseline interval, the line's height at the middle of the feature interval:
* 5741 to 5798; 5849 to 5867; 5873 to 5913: -0.17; 11.4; 6.95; 8.22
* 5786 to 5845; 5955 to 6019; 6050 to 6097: 0.17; 11.6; 12.5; 12.2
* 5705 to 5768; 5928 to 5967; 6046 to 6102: 0.24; 11.1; 12.5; 12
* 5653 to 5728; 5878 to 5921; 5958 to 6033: 0.46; 10.2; 10.9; 10.7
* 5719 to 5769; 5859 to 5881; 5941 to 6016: 0.15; 11.2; 10.3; 10.7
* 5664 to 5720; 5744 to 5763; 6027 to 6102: -0.10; 10.1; 12.4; 10.5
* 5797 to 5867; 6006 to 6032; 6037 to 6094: 0.03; 11.2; 12.4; 12.2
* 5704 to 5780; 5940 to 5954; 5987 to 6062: 0.16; 11.1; 11.7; 11.5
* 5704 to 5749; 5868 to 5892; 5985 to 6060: 0.45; 10.9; 11.6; 11.3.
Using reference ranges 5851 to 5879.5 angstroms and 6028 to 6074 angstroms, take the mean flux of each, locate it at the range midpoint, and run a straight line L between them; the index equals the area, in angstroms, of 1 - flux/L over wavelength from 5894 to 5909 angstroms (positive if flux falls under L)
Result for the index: 4.9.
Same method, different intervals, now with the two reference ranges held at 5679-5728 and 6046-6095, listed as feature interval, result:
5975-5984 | 1.1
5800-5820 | -1.4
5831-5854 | -0.6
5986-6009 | 2.3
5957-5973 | 2.9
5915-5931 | 3.3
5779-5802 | -2.5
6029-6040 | 0.5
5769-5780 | -0.8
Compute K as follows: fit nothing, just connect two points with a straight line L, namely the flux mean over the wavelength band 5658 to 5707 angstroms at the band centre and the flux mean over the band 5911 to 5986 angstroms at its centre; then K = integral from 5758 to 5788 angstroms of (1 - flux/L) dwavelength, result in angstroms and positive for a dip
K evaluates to -4.8 angstroms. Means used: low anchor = 10.1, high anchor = 9.64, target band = 11.5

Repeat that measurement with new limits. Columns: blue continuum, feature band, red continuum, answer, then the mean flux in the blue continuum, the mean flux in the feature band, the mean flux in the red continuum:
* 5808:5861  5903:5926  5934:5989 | 3.4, 11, 8.76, 9.85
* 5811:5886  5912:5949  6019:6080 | 4.9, 10.3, 9.65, 12.3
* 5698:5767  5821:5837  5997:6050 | -0.5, 11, 11.6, 11.7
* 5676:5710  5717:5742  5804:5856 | -1.4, 10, 10.9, 11.3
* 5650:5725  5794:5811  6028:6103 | -2.4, 10.2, 12.4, 12.3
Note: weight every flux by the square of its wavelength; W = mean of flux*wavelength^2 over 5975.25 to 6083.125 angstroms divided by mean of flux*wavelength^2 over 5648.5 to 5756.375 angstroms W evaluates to 1.25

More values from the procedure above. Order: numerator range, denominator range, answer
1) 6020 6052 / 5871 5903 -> 1.96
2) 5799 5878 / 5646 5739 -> 1.10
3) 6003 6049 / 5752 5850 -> 1.10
